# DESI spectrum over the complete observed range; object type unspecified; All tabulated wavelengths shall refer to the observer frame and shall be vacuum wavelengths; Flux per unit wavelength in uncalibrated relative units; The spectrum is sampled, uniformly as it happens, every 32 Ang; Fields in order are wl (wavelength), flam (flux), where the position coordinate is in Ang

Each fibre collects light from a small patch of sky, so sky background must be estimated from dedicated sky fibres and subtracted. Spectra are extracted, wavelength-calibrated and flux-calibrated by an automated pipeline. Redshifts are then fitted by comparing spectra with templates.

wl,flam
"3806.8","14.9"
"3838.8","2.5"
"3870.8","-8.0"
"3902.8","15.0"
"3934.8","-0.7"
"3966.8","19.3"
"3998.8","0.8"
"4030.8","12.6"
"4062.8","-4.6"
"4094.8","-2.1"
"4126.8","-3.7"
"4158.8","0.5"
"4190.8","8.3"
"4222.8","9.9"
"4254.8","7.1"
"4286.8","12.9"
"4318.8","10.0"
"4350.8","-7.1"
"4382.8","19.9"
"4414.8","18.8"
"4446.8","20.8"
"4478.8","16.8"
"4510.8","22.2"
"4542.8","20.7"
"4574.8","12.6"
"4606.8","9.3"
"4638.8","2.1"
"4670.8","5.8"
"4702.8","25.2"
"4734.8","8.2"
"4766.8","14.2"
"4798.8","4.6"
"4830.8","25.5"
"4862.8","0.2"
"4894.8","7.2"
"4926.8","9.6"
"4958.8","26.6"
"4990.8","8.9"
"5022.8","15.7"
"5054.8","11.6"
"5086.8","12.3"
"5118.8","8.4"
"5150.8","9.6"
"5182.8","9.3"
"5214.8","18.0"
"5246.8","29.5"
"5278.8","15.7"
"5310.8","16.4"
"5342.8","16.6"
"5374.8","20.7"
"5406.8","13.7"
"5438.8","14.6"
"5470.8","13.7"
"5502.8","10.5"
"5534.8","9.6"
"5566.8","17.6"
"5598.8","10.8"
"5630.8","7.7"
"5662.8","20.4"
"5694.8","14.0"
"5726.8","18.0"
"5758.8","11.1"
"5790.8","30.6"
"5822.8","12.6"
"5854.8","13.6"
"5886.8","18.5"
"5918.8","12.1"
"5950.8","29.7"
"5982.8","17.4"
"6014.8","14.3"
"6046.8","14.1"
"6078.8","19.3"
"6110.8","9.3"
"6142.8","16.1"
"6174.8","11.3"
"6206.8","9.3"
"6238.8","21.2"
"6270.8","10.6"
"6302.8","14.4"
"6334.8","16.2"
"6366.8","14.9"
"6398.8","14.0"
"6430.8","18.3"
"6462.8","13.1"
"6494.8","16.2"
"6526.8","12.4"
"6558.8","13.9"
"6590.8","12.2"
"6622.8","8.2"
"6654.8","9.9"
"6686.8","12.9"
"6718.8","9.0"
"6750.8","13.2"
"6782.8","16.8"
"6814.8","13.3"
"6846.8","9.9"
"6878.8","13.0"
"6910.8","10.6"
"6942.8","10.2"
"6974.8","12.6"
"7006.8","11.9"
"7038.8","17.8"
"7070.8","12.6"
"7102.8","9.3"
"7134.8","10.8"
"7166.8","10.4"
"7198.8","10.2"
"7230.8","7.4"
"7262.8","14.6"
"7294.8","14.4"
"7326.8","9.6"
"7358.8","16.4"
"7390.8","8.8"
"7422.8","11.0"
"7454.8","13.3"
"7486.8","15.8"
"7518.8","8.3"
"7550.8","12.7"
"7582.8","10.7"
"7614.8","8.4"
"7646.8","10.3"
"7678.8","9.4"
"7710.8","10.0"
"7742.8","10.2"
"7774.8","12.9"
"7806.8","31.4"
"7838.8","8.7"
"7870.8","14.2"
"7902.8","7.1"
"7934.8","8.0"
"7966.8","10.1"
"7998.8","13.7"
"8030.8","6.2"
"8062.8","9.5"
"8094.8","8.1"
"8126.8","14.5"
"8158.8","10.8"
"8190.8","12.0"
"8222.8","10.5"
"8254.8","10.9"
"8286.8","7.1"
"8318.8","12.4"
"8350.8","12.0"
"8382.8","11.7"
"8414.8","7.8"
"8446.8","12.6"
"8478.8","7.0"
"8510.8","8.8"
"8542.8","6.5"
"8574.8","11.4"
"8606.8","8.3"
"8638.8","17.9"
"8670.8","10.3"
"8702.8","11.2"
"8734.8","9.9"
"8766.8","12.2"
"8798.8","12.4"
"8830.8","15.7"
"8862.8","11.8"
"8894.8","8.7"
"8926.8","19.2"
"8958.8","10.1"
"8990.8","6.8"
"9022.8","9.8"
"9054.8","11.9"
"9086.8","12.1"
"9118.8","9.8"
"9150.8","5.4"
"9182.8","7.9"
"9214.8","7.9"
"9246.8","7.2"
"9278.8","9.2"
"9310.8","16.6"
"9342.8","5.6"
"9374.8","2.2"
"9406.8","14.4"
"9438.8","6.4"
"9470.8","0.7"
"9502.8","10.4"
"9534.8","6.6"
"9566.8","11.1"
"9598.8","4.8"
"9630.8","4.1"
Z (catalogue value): 0.188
